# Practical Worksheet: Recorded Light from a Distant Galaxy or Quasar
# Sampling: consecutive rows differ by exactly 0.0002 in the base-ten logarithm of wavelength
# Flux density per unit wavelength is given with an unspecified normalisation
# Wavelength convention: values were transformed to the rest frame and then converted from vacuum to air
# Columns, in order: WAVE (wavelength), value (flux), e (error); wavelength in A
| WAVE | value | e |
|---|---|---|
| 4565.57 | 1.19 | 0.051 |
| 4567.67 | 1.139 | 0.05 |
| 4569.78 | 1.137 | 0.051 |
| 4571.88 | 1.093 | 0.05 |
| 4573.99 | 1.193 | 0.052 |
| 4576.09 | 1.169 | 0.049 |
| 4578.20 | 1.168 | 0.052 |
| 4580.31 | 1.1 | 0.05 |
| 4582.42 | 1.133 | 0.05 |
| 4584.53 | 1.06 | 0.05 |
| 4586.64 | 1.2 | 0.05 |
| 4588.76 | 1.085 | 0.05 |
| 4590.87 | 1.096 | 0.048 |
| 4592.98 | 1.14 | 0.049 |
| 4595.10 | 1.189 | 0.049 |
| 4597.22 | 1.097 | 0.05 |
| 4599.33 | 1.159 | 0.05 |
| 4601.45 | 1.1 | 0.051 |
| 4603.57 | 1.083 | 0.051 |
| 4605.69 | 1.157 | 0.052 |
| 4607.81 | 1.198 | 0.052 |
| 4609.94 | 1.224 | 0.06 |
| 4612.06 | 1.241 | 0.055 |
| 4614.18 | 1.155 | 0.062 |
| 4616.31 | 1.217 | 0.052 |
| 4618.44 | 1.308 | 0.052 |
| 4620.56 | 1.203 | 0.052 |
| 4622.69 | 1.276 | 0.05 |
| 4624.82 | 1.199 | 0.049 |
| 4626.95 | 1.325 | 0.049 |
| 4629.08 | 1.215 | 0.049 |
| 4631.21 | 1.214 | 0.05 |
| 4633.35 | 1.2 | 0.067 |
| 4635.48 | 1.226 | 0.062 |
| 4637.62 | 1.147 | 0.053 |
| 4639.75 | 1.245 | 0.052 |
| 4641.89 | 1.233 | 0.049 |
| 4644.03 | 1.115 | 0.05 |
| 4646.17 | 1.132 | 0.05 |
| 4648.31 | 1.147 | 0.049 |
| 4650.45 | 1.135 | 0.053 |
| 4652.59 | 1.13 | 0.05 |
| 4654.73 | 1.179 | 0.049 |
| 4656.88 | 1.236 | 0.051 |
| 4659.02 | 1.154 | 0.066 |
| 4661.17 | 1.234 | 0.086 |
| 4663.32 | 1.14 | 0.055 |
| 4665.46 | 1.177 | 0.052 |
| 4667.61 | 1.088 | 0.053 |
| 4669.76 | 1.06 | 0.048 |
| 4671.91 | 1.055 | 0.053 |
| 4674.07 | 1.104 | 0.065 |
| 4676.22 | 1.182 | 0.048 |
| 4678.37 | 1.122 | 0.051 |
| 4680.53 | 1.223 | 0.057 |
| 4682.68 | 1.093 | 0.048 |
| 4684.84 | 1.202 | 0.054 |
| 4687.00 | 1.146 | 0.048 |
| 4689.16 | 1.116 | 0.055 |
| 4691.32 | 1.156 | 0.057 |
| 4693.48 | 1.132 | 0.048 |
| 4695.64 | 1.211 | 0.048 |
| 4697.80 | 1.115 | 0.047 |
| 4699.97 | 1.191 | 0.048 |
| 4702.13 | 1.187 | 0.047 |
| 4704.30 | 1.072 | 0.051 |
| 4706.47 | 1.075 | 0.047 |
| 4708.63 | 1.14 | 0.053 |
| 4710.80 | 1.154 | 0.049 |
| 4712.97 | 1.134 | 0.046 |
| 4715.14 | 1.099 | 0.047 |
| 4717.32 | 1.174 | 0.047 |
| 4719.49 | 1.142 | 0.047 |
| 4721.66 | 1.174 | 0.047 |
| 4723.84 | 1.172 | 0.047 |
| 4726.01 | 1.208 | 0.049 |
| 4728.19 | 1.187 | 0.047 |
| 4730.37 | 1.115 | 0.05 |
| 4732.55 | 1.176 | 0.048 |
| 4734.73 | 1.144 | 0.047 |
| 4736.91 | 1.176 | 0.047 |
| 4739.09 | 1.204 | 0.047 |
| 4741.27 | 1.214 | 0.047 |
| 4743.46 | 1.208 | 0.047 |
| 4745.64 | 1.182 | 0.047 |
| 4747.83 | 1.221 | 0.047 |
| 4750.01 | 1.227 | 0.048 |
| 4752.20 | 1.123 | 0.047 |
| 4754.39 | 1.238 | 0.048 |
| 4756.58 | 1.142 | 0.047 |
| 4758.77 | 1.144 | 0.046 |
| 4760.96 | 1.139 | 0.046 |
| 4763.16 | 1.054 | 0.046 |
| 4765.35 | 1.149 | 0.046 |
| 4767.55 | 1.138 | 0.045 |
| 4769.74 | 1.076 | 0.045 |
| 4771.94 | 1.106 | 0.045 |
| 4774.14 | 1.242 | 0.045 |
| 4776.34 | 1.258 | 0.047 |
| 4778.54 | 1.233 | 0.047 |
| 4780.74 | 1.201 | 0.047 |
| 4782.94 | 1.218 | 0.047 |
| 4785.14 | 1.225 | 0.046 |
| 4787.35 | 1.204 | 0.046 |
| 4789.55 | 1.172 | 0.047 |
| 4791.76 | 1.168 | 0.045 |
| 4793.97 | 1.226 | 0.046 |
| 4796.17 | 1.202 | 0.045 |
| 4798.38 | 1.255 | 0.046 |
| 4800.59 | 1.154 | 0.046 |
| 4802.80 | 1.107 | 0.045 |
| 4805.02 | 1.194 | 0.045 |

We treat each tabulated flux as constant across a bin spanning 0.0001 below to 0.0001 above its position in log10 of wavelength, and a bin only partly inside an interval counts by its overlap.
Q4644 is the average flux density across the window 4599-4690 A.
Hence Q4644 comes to 1.17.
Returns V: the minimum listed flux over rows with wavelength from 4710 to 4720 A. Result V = 1.099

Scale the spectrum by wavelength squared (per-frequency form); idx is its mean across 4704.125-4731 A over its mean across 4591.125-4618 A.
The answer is 1.0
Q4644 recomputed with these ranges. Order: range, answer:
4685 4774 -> 1.16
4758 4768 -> 1.12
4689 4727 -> 1.15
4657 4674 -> 1.13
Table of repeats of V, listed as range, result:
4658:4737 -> 1.055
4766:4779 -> 1.076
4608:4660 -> 1.115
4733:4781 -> 1.054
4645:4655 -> 1.13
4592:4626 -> 1.083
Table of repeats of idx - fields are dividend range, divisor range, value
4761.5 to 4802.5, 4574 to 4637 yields 1.08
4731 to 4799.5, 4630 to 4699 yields 1.07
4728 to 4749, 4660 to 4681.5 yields 1.07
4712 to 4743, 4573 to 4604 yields 1.09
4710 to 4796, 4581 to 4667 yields 1.05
